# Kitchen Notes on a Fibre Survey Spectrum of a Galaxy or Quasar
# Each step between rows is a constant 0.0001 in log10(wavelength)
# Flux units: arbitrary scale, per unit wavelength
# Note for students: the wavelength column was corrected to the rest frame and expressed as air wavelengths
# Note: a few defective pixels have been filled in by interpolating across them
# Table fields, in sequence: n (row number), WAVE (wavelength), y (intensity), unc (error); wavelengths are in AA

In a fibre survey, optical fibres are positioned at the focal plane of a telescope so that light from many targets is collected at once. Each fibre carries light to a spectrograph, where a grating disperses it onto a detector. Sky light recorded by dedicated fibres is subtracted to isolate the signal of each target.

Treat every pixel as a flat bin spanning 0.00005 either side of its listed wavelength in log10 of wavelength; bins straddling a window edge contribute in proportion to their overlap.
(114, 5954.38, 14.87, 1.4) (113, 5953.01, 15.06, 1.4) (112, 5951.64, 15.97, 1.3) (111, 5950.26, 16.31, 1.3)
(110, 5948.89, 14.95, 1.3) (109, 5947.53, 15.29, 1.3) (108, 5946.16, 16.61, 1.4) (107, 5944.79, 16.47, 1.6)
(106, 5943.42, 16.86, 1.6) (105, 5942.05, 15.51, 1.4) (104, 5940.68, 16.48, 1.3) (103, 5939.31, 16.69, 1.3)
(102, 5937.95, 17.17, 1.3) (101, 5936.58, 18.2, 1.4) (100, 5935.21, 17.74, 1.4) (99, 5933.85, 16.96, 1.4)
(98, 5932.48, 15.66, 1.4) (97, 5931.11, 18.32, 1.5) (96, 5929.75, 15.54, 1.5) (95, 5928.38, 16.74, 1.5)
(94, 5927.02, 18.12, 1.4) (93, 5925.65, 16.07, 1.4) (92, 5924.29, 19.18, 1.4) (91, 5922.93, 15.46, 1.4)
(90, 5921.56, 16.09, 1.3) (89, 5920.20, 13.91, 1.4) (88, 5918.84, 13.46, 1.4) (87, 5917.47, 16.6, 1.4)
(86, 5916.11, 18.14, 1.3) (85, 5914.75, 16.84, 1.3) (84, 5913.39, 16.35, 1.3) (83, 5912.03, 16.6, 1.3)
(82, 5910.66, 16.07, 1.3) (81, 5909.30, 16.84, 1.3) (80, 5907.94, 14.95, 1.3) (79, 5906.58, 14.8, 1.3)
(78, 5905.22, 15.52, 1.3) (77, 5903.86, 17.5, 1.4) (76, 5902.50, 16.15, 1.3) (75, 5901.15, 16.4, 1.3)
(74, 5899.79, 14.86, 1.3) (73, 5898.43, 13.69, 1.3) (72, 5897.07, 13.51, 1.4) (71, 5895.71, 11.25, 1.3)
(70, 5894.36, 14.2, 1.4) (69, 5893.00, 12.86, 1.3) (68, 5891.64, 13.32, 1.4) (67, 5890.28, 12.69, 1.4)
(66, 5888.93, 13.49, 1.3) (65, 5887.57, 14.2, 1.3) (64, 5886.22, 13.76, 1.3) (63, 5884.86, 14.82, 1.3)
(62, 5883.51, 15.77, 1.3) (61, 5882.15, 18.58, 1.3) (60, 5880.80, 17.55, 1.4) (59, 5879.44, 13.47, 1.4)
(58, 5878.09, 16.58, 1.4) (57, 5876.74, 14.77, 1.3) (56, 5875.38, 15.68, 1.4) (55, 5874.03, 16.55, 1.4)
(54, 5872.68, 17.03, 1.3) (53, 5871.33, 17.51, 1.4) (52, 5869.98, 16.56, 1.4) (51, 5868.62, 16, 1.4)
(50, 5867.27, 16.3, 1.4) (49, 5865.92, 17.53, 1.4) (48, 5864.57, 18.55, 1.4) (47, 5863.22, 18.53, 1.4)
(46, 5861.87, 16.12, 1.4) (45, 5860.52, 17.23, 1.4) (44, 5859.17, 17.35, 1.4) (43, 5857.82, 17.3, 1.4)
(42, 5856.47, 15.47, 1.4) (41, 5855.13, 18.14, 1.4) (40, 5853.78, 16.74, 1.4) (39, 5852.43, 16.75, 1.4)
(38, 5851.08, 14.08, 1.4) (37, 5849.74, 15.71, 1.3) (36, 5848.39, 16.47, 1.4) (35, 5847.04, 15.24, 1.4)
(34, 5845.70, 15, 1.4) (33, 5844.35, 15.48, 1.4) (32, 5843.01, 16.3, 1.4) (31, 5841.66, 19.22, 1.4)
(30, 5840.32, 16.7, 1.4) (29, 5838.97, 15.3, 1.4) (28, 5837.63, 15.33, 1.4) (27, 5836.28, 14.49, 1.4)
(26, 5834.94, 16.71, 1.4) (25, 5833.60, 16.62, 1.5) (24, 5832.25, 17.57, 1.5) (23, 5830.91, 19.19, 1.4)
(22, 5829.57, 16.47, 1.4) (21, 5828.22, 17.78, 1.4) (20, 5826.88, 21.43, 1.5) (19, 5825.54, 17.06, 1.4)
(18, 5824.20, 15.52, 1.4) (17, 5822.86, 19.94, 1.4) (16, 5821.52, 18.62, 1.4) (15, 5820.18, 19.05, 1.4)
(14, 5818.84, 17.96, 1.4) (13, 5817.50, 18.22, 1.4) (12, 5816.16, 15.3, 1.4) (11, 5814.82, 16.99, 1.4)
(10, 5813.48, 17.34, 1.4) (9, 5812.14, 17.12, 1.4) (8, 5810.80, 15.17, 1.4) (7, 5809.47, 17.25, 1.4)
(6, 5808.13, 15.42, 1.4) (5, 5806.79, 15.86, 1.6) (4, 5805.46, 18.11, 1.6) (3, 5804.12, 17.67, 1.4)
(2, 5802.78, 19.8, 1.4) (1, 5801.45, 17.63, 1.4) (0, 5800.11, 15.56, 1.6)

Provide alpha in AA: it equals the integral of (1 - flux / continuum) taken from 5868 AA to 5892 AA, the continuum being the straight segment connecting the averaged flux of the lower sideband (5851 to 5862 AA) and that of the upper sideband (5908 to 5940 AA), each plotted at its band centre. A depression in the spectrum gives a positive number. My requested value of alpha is 1.7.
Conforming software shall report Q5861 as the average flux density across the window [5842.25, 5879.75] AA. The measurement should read 16.4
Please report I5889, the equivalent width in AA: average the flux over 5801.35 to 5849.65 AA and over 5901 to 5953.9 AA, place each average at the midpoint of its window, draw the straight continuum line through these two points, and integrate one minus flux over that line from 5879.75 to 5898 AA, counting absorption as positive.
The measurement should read 2.6 AA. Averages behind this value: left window 17.1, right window 16.3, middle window 14.3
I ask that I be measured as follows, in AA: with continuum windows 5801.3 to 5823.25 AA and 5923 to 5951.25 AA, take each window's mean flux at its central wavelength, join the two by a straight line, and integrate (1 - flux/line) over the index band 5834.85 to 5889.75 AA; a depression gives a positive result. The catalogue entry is 3.1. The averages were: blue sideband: 17.5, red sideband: 16.7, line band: 16.2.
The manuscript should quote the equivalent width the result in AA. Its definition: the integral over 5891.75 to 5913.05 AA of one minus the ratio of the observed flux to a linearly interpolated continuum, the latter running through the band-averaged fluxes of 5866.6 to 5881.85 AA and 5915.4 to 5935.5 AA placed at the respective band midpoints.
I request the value 1.8 AA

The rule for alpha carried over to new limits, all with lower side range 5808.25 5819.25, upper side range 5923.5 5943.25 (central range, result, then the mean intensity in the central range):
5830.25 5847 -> 0.4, 16.4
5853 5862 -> 0.0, 17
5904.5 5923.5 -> 1.3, 15.8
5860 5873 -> -0.2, 17.1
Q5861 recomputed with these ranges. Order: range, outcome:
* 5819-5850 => 17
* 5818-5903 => 16.2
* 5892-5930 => 15.6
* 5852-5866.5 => 17.3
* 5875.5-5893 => 14.9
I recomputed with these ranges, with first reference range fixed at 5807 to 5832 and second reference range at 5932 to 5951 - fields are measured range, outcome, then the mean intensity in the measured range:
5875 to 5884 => 0.5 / 16.1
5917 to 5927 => 0.4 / 16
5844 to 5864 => 1.0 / 16.4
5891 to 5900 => 1.9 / 13.3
